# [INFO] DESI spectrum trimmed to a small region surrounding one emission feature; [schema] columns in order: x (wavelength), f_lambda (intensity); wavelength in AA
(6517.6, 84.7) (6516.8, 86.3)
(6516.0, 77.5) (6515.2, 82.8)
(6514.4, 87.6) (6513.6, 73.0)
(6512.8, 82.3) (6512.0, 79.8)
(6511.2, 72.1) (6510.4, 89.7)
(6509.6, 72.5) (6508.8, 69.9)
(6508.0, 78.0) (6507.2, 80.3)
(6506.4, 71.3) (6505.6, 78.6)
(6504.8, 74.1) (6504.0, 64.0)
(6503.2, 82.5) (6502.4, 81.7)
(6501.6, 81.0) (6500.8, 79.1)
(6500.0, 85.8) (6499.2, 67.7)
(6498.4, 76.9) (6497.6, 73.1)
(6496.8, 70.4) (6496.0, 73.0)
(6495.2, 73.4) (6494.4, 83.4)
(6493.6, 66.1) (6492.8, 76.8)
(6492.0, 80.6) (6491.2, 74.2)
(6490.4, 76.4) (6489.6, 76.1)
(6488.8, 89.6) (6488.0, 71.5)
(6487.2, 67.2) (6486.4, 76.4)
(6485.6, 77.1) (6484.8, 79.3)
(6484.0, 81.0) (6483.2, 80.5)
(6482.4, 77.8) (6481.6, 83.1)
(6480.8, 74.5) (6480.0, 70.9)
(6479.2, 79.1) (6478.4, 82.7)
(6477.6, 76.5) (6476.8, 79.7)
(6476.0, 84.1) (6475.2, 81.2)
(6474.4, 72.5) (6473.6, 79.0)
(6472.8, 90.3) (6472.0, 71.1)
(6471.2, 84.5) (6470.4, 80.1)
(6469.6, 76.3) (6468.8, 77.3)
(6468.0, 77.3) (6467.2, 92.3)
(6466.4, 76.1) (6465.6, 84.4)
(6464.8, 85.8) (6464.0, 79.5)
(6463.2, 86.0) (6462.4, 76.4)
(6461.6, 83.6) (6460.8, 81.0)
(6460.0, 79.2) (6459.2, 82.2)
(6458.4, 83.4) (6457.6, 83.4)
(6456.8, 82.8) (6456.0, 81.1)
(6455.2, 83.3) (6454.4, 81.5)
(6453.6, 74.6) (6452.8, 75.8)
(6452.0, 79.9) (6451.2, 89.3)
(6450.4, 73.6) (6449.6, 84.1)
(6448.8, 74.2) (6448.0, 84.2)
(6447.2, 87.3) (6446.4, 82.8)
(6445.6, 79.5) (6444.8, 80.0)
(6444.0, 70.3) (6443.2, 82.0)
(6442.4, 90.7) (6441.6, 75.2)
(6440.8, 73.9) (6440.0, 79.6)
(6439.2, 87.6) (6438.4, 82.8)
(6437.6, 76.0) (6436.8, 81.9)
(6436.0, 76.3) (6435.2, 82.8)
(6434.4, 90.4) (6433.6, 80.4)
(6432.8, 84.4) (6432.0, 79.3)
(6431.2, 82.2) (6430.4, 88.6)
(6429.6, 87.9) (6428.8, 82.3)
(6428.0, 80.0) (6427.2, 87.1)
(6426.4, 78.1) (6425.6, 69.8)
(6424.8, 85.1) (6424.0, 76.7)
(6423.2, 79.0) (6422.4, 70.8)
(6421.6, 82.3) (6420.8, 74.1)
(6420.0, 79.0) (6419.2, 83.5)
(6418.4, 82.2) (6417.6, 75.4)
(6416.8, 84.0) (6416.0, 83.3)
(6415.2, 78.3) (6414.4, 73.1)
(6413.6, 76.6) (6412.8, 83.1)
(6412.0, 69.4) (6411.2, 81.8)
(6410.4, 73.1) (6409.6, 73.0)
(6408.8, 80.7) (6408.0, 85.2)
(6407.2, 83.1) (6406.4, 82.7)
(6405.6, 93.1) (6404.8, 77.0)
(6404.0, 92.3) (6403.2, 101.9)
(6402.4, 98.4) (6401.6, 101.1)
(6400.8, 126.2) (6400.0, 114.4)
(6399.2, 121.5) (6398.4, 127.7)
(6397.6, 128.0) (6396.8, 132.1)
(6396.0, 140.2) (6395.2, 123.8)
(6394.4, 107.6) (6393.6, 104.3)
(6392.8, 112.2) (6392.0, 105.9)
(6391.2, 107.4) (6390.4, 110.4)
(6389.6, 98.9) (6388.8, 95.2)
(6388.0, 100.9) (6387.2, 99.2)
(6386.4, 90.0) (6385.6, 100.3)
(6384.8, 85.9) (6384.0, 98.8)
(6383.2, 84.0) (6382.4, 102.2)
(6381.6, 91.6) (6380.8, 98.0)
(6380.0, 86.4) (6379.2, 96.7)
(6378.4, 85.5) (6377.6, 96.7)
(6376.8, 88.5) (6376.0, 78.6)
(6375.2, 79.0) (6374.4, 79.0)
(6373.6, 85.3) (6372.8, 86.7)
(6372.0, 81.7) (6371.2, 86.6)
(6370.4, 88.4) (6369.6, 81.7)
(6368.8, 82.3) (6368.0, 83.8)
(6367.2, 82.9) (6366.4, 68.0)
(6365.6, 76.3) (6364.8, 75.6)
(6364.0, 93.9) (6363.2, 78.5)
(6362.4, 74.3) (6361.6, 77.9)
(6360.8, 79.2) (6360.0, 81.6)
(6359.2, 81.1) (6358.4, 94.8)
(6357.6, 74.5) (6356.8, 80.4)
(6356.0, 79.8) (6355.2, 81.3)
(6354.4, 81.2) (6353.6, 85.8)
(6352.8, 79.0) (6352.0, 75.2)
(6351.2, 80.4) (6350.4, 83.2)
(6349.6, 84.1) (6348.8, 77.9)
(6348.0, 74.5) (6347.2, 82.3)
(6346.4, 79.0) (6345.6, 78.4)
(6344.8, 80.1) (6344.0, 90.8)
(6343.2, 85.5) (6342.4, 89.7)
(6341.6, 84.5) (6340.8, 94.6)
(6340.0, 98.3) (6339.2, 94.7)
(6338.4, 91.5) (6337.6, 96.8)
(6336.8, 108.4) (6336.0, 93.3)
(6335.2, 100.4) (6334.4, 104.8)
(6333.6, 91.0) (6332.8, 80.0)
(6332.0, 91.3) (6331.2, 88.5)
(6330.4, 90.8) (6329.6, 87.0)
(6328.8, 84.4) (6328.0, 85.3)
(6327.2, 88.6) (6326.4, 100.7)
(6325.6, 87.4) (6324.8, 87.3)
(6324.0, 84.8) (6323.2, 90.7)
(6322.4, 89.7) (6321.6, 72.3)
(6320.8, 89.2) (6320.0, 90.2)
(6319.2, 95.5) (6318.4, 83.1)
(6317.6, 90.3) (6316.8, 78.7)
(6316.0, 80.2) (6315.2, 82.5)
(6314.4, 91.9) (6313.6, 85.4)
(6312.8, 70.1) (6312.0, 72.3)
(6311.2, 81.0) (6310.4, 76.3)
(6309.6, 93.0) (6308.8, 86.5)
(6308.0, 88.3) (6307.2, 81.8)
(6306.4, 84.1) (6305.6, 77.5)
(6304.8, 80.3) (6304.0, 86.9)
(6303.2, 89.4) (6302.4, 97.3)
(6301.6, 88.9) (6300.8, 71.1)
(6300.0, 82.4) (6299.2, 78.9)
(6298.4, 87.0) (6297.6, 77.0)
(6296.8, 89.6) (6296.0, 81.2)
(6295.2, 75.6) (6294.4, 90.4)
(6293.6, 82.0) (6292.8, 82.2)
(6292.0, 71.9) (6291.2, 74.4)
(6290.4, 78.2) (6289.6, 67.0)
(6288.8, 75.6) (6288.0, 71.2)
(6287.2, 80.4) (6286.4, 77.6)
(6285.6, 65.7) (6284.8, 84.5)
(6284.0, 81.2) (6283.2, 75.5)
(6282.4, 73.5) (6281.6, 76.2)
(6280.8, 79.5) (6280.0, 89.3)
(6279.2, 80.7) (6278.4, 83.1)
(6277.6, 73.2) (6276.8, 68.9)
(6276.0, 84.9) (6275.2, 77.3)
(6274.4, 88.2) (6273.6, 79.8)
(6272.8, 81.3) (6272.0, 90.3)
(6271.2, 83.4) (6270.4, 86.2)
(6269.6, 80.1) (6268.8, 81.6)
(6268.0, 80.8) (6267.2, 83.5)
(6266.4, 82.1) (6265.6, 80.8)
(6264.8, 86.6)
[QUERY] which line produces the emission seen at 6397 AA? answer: [O III] 5007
